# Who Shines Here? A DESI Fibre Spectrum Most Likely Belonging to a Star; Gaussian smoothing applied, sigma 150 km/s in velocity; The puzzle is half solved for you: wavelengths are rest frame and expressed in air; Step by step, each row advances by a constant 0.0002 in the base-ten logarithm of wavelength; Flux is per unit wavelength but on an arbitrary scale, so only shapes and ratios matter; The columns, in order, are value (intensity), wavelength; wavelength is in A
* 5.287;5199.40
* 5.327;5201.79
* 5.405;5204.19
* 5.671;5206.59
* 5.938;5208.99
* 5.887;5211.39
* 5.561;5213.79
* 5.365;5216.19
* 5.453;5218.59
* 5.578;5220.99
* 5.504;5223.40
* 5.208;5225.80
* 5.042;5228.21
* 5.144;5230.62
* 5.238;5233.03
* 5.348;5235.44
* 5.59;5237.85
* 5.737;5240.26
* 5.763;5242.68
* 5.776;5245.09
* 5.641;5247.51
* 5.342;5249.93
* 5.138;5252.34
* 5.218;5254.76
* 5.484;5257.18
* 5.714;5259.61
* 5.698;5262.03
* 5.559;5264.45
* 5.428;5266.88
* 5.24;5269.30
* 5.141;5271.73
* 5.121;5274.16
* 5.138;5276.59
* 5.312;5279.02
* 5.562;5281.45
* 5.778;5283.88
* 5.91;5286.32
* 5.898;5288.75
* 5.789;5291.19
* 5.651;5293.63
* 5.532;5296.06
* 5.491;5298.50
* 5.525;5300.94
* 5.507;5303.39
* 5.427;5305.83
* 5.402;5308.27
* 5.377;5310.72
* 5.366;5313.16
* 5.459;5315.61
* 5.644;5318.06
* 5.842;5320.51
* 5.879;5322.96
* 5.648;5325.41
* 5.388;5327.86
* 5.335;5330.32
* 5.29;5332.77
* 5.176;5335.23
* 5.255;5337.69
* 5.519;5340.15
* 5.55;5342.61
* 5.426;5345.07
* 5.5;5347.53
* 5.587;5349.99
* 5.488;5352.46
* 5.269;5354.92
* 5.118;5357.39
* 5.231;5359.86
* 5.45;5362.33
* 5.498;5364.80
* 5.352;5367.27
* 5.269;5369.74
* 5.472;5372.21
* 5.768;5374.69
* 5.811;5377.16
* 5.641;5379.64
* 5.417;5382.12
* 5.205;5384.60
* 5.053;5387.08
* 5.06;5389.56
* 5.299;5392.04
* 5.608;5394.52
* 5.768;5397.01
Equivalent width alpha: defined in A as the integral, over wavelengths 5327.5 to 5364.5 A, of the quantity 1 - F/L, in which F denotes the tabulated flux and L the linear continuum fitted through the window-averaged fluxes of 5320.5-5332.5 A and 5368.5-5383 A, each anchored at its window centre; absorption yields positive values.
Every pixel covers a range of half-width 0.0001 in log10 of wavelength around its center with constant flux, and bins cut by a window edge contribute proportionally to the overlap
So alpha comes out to 1.3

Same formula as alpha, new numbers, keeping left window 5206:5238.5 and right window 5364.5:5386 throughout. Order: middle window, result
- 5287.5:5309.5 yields -0.4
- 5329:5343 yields 0.4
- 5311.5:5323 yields -0.3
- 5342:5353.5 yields -0.1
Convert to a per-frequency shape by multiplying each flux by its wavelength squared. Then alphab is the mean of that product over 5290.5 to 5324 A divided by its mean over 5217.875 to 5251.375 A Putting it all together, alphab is 1.05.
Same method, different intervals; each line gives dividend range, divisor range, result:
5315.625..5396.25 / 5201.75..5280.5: 1.04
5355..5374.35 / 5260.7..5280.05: 1.04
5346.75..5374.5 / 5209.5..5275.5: 1.04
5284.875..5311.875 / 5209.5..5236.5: 1.06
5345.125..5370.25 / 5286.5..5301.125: 0.97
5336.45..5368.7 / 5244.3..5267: 1.02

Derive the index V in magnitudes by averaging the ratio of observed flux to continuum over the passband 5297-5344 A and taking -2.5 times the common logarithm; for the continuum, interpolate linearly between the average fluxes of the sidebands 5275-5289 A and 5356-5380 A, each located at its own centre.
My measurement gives 0.01 mag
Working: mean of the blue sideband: 5.57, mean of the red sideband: 5.45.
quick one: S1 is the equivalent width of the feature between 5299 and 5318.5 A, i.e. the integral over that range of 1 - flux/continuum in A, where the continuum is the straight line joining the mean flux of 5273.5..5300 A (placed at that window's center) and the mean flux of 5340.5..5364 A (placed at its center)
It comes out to 0.21 A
